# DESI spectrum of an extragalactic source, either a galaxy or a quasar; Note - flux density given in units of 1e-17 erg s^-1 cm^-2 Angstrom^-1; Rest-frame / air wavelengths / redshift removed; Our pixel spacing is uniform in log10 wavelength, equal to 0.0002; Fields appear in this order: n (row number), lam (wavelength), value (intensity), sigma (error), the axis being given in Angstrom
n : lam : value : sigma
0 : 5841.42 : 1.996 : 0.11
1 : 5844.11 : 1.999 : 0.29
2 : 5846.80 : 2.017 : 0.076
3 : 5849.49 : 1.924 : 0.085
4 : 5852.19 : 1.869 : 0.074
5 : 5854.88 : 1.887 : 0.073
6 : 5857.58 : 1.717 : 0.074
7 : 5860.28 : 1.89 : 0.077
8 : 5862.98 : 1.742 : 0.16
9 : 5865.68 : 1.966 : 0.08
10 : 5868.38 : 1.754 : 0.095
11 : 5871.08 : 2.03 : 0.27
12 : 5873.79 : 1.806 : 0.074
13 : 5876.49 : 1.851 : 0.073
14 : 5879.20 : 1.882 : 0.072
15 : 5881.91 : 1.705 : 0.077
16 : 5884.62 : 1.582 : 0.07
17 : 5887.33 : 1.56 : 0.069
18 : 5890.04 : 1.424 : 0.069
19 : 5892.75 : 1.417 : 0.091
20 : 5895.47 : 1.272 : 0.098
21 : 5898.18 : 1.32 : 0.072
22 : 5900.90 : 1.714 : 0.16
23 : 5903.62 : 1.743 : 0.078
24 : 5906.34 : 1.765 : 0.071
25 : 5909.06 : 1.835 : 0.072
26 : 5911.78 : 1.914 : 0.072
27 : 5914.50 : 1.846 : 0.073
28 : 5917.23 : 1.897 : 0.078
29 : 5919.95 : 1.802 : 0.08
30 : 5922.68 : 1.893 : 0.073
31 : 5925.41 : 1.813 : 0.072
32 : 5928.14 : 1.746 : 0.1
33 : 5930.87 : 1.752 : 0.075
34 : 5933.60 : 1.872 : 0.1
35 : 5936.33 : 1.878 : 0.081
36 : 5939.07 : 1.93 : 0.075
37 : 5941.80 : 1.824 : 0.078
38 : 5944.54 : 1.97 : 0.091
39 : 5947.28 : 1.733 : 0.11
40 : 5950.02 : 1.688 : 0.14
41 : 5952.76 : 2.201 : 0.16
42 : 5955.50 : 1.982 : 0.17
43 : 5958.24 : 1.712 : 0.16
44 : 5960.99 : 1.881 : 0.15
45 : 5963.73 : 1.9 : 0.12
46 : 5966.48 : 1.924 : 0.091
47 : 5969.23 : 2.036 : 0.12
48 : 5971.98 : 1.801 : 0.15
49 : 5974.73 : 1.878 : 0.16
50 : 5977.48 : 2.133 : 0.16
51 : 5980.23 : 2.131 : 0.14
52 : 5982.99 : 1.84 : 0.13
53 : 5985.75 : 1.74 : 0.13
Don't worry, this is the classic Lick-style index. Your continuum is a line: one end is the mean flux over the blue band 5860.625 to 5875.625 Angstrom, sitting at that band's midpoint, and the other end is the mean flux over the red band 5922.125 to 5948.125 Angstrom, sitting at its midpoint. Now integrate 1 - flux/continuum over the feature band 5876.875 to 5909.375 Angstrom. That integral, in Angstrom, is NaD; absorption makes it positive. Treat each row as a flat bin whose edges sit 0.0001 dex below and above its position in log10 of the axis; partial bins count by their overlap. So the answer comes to 4.4 Angstrom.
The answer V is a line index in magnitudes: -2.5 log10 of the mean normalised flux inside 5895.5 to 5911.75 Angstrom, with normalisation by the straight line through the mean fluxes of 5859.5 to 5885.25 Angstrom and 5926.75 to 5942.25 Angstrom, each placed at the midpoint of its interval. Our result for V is 0.10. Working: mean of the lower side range 1.83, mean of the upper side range 1.83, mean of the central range 1.66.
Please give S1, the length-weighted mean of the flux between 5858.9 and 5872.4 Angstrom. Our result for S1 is 1.88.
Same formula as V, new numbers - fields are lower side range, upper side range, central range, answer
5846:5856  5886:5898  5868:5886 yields -0.13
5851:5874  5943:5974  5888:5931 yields 0.11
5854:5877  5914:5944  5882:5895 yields 0.23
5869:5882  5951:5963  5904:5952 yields 0.04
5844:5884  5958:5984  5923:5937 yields 0.05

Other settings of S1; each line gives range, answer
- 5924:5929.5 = 1.78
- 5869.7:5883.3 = 1.85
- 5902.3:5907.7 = 1.75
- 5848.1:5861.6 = 1.86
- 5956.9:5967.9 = 1.85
